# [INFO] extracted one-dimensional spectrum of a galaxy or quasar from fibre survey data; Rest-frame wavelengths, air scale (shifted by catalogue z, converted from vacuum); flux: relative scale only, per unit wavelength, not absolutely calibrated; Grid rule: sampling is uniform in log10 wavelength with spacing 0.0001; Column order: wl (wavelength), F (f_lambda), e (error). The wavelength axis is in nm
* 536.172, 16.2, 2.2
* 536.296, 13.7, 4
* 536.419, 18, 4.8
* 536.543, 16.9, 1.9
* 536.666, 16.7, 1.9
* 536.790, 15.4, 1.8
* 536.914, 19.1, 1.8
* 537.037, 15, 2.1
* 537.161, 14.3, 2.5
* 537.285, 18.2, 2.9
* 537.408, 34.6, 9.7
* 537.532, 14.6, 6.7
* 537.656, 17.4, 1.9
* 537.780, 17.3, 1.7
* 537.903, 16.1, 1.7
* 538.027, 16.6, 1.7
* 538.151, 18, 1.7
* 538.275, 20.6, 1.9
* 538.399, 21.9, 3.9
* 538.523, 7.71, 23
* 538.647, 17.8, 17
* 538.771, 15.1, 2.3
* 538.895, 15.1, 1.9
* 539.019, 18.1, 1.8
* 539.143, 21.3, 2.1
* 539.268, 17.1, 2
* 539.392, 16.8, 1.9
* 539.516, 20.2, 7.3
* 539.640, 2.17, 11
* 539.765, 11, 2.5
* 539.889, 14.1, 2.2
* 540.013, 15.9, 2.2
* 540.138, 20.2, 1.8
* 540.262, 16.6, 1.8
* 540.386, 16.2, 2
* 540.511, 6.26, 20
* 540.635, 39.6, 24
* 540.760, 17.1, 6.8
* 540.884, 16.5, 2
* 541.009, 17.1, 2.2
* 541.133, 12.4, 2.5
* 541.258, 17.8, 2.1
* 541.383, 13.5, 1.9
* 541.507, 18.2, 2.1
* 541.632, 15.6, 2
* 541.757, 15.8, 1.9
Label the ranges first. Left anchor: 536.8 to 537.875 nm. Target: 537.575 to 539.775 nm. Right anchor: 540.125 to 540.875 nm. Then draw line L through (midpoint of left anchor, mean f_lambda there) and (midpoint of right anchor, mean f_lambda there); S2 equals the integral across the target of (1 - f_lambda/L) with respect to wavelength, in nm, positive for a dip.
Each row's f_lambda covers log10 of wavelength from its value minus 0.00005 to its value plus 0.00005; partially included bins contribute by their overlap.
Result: 0.298 nm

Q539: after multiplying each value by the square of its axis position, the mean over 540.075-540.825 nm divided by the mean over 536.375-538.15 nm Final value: 1.1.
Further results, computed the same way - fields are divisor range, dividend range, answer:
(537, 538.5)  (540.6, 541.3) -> 1.06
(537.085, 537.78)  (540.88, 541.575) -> 0.83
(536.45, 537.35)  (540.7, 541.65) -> 0.98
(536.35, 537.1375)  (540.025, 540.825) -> 1.16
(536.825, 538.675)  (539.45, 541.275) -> 0.91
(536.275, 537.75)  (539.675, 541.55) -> 0.94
